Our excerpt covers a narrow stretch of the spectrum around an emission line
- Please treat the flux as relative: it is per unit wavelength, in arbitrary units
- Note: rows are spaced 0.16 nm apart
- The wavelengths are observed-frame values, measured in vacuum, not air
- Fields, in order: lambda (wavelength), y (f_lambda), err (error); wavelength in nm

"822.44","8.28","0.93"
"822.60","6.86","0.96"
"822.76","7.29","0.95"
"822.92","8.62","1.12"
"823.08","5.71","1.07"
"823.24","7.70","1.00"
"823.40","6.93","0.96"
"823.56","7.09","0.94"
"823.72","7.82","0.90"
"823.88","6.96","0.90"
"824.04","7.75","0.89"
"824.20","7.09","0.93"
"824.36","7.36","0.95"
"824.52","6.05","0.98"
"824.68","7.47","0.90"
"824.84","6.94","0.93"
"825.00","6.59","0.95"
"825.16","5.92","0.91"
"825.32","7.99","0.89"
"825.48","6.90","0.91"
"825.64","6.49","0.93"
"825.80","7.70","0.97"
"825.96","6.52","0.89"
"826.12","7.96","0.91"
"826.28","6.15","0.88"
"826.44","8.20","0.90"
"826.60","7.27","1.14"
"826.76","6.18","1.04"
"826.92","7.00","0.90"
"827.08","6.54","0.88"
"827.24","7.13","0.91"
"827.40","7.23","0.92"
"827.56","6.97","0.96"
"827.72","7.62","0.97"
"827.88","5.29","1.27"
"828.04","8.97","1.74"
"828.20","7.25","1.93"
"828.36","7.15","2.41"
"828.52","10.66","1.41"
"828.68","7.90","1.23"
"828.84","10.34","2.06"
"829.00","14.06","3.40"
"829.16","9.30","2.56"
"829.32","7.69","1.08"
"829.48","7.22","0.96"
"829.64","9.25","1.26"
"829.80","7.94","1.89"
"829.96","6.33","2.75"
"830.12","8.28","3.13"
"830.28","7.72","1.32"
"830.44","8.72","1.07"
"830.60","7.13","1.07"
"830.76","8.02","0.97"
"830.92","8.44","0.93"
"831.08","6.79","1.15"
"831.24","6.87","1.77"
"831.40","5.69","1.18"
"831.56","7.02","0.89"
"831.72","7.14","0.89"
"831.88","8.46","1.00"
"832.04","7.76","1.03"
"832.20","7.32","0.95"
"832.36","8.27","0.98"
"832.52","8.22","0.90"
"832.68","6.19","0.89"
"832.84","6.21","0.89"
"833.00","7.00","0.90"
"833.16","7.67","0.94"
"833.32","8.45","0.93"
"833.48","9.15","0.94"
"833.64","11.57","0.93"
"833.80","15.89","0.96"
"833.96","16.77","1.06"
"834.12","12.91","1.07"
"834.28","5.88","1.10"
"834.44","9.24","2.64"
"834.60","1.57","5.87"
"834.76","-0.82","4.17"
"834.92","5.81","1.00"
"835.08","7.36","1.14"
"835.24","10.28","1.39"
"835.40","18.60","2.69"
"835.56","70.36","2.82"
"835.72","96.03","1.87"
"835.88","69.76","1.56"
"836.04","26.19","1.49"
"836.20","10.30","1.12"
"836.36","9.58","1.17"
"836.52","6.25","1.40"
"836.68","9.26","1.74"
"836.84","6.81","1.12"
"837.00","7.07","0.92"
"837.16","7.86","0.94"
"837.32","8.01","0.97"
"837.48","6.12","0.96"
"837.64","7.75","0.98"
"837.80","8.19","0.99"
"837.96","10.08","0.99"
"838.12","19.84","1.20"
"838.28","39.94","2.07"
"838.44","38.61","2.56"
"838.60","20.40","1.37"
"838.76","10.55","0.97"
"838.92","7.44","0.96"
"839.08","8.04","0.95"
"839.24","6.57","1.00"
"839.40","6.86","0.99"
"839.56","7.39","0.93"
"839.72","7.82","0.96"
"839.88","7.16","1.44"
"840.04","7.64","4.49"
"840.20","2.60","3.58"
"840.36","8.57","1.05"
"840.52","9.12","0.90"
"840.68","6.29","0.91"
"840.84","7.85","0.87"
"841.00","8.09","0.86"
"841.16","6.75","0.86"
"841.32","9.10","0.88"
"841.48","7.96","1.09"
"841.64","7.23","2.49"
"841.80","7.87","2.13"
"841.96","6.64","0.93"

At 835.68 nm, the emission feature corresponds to H-alpha 6563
